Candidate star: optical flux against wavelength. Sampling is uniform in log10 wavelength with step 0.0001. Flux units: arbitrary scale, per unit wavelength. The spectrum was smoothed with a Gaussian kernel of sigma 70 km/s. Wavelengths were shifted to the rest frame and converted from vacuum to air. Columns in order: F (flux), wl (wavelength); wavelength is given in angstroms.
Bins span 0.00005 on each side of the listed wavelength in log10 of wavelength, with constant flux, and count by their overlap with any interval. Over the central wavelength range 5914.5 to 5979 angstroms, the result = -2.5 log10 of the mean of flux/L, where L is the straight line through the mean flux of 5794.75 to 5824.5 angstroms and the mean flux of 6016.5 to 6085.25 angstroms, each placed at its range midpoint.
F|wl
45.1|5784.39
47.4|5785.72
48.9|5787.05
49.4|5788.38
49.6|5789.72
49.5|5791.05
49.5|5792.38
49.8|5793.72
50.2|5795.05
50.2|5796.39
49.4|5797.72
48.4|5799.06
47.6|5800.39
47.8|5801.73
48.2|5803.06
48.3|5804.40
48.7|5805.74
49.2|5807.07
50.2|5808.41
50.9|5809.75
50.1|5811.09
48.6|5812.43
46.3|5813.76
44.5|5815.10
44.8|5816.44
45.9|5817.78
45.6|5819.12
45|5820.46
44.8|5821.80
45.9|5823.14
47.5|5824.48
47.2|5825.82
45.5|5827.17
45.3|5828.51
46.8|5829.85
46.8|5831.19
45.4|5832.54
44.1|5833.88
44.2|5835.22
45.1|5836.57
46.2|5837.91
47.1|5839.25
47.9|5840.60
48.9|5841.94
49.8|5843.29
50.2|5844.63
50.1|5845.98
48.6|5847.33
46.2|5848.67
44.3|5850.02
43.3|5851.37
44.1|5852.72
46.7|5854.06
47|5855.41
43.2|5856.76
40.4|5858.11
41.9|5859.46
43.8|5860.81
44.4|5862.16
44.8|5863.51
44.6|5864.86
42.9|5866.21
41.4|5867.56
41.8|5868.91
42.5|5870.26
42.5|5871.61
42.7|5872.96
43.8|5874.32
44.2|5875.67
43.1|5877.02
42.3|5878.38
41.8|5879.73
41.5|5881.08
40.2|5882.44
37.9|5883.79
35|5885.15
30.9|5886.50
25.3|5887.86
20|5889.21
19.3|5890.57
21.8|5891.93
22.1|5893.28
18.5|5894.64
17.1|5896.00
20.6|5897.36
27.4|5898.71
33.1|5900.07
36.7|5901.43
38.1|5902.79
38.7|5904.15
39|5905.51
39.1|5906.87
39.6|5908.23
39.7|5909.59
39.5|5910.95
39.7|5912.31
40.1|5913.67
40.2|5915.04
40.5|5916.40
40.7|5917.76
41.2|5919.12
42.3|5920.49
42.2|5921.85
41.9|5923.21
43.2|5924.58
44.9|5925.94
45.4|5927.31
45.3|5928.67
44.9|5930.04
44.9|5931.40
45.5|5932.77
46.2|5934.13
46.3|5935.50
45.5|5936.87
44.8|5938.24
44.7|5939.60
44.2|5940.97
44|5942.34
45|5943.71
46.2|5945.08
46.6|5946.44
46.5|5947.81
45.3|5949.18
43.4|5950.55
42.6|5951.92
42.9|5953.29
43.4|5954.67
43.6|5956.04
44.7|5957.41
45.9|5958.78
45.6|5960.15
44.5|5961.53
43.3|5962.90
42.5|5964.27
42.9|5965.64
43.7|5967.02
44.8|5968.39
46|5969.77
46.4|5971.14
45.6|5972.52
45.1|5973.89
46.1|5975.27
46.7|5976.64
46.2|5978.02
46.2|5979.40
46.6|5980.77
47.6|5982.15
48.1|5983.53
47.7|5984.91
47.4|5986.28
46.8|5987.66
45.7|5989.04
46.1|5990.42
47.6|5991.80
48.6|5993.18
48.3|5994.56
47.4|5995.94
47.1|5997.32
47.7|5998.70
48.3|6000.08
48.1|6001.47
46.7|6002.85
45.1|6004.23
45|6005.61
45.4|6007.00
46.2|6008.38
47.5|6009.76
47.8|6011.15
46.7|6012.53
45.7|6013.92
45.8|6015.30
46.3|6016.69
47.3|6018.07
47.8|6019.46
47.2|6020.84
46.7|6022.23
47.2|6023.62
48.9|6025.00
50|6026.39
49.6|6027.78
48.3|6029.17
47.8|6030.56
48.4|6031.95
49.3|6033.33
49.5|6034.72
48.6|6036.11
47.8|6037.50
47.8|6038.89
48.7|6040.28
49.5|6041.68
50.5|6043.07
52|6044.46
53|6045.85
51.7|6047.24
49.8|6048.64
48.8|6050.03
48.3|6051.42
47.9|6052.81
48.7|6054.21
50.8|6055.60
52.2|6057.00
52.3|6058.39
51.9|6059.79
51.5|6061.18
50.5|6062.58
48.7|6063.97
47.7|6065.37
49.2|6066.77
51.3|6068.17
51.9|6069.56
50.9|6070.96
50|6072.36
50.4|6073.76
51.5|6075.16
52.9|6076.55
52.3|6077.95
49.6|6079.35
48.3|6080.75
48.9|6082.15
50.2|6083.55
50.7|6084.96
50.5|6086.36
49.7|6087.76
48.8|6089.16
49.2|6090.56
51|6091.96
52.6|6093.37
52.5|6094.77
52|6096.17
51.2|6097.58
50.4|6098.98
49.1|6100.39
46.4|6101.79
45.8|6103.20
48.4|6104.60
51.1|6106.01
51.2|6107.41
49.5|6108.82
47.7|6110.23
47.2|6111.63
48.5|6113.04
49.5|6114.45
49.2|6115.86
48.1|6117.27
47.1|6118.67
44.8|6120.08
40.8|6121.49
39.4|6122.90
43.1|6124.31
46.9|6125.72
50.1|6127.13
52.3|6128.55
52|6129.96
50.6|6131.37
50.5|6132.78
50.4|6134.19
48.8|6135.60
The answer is 0.10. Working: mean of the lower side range 47.7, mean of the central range 44.4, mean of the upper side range 49.6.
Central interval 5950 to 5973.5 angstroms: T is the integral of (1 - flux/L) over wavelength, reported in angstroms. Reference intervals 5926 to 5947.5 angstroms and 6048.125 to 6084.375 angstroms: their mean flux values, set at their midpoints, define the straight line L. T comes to 1.03 angstroms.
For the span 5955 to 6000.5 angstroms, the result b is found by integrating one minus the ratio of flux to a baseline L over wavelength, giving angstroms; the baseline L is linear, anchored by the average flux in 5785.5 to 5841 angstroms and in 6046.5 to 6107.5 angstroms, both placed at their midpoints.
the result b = 2.9 angstroms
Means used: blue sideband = 47.5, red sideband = 50.2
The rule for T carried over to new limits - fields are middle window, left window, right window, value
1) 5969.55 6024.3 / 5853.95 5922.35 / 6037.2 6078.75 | -1.33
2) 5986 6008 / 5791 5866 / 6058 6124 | 0.67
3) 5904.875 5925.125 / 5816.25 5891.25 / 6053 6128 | 1.86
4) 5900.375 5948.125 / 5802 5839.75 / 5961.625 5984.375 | 3.44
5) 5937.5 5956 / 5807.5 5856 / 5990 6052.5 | 1.16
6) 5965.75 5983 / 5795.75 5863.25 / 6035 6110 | 1.01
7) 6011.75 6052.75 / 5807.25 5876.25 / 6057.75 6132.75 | -0.10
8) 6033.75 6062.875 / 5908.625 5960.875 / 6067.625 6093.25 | -0.64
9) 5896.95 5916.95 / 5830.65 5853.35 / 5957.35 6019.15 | 4.07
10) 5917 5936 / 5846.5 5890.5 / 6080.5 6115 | -0.28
